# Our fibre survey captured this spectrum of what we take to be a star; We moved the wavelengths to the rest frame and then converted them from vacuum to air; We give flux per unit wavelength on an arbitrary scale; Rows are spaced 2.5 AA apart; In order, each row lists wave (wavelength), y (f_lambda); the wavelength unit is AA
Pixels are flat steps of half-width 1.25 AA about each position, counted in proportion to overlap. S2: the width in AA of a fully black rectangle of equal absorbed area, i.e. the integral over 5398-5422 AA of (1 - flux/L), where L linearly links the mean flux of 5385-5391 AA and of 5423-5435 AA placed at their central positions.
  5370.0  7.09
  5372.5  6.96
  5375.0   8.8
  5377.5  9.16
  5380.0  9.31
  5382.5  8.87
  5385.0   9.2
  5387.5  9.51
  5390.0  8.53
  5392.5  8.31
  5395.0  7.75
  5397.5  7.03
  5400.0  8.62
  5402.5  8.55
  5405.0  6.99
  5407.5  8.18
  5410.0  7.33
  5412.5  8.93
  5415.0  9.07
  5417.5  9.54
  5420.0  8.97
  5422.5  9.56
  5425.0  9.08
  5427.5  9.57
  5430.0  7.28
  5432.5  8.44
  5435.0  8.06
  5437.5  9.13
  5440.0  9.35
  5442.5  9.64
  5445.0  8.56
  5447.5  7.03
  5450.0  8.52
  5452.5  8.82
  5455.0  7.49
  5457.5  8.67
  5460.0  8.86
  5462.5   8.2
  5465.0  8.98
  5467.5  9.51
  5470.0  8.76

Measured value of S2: 1.0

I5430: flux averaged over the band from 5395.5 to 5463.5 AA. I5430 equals 8.49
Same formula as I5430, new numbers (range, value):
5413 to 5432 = 8.98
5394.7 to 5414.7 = 7.99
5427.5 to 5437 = 8.24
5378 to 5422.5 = 8.55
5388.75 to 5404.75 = 8.06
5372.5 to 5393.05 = 8.86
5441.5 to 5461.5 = 8.43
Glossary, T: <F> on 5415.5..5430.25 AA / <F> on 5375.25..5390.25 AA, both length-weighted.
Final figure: 1.0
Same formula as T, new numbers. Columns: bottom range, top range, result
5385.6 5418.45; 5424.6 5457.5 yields 1.02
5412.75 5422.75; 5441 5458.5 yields 0.91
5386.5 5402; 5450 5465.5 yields 1.02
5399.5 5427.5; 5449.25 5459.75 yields 0.97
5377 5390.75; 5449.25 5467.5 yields 0.94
